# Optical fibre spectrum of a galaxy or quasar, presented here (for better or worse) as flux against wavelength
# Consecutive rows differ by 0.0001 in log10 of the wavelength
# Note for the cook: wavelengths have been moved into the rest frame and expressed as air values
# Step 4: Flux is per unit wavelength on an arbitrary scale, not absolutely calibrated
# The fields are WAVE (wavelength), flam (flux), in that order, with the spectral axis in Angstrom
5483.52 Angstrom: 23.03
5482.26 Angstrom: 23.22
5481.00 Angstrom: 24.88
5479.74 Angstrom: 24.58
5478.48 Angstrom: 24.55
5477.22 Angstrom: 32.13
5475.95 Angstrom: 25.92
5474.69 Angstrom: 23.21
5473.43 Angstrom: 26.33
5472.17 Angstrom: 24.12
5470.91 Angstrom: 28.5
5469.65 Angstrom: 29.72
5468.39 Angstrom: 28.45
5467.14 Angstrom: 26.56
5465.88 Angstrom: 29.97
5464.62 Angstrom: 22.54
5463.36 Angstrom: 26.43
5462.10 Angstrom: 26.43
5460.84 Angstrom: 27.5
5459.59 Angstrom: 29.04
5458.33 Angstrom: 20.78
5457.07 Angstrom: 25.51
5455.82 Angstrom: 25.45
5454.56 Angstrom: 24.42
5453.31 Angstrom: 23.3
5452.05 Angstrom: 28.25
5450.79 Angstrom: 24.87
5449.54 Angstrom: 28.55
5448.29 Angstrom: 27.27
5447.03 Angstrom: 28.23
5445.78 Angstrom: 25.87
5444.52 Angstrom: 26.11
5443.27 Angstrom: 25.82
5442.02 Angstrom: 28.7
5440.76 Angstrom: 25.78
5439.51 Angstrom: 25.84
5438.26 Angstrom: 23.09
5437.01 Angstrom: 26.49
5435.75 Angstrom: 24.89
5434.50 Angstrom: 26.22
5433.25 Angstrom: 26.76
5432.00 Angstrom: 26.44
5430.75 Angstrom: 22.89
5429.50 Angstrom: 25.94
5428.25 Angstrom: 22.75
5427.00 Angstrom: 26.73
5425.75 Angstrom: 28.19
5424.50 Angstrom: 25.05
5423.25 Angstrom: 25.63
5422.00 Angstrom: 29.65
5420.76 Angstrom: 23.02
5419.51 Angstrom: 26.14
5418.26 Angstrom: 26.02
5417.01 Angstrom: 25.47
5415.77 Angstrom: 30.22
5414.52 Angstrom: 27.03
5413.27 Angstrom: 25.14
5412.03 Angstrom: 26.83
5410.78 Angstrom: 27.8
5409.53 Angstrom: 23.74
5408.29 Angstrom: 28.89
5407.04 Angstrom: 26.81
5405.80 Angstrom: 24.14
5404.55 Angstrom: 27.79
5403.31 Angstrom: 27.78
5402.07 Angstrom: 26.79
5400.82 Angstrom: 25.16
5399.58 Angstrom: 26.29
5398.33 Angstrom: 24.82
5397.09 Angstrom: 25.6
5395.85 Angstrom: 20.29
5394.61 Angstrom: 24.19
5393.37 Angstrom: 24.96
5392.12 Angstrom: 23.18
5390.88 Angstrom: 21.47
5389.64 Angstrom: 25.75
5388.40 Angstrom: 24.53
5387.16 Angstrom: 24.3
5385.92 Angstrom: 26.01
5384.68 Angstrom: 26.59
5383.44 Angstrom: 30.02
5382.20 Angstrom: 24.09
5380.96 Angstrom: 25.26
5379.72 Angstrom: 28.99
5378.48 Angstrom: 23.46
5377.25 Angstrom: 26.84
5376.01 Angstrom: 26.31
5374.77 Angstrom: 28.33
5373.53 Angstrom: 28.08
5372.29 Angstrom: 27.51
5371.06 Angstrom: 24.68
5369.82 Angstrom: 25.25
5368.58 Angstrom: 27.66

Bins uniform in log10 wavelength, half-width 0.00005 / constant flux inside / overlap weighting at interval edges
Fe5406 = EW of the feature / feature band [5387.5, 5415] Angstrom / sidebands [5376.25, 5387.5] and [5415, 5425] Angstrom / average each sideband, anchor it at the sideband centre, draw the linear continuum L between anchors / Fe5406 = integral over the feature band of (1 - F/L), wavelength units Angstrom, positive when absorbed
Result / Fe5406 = 1.0 Angstrom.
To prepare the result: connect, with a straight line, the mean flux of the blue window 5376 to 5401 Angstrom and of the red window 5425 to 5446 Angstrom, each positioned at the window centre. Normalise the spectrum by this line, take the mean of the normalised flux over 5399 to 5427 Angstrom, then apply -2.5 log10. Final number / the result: -0.04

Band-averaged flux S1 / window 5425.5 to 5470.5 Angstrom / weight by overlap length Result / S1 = 26.2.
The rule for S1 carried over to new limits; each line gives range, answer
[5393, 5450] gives 26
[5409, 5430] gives 26.2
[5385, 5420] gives 25.6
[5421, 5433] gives 25.9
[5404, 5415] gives 26.4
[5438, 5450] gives 26.6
